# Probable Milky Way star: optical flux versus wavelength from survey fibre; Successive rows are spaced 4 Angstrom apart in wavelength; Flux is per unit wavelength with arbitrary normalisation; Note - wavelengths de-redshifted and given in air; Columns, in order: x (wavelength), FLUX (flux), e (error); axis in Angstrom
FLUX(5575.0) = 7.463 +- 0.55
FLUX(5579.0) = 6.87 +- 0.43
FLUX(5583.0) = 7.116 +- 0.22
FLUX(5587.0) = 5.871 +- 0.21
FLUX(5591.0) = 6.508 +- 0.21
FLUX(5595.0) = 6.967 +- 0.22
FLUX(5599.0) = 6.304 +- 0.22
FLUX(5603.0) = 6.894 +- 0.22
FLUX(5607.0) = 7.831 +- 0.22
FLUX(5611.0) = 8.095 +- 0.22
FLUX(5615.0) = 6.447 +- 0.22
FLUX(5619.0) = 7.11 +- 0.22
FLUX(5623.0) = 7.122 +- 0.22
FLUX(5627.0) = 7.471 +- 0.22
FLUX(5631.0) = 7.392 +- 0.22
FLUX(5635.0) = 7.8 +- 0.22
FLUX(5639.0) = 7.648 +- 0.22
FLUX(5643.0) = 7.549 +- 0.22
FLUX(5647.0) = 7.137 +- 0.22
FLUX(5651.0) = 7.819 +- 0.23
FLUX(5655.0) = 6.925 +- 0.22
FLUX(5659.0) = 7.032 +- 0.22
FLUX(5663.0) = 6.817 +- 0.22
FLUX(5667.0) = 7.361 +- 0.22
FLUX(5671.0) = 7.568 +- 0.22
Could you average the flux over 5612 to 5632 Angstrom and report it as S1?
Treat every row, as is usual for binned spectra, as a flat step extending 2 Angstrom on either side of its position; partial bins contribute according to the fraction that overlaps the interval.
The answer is 7.14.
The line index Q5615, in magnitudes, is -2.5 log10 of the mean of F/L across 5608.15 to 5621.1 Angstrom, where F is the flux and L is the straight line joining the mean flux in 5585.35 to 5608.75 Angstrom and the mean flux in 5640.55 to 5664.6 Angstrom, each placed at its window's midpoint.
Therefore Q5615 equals -0.06 mag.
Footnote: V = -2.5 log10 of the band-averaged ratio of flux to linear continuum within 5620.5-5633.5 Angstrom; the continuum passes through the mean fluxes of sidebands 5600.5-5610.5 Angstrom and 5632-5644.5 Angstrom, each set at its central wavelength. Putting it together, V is 0.03 mag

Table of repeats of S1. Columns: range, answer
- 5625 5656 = 7.49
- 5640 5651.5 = 7.47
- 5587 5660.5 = 7.19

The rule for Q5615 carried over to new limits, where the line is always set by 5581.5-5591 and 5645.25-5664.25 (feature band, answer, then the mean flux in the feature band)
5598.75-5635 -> -0.08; 7.26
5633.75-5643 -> -0.10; 7.68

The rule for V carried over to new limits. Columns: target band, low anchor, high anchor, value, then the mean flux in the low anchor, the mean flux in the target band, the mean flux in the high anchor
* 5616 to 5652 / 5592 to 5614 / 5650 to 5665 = -0.04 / 7.15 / 7.41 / 7.1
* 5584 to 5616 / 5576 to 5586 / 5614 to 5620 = -0.01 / 6.93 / 6.89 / 6.78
